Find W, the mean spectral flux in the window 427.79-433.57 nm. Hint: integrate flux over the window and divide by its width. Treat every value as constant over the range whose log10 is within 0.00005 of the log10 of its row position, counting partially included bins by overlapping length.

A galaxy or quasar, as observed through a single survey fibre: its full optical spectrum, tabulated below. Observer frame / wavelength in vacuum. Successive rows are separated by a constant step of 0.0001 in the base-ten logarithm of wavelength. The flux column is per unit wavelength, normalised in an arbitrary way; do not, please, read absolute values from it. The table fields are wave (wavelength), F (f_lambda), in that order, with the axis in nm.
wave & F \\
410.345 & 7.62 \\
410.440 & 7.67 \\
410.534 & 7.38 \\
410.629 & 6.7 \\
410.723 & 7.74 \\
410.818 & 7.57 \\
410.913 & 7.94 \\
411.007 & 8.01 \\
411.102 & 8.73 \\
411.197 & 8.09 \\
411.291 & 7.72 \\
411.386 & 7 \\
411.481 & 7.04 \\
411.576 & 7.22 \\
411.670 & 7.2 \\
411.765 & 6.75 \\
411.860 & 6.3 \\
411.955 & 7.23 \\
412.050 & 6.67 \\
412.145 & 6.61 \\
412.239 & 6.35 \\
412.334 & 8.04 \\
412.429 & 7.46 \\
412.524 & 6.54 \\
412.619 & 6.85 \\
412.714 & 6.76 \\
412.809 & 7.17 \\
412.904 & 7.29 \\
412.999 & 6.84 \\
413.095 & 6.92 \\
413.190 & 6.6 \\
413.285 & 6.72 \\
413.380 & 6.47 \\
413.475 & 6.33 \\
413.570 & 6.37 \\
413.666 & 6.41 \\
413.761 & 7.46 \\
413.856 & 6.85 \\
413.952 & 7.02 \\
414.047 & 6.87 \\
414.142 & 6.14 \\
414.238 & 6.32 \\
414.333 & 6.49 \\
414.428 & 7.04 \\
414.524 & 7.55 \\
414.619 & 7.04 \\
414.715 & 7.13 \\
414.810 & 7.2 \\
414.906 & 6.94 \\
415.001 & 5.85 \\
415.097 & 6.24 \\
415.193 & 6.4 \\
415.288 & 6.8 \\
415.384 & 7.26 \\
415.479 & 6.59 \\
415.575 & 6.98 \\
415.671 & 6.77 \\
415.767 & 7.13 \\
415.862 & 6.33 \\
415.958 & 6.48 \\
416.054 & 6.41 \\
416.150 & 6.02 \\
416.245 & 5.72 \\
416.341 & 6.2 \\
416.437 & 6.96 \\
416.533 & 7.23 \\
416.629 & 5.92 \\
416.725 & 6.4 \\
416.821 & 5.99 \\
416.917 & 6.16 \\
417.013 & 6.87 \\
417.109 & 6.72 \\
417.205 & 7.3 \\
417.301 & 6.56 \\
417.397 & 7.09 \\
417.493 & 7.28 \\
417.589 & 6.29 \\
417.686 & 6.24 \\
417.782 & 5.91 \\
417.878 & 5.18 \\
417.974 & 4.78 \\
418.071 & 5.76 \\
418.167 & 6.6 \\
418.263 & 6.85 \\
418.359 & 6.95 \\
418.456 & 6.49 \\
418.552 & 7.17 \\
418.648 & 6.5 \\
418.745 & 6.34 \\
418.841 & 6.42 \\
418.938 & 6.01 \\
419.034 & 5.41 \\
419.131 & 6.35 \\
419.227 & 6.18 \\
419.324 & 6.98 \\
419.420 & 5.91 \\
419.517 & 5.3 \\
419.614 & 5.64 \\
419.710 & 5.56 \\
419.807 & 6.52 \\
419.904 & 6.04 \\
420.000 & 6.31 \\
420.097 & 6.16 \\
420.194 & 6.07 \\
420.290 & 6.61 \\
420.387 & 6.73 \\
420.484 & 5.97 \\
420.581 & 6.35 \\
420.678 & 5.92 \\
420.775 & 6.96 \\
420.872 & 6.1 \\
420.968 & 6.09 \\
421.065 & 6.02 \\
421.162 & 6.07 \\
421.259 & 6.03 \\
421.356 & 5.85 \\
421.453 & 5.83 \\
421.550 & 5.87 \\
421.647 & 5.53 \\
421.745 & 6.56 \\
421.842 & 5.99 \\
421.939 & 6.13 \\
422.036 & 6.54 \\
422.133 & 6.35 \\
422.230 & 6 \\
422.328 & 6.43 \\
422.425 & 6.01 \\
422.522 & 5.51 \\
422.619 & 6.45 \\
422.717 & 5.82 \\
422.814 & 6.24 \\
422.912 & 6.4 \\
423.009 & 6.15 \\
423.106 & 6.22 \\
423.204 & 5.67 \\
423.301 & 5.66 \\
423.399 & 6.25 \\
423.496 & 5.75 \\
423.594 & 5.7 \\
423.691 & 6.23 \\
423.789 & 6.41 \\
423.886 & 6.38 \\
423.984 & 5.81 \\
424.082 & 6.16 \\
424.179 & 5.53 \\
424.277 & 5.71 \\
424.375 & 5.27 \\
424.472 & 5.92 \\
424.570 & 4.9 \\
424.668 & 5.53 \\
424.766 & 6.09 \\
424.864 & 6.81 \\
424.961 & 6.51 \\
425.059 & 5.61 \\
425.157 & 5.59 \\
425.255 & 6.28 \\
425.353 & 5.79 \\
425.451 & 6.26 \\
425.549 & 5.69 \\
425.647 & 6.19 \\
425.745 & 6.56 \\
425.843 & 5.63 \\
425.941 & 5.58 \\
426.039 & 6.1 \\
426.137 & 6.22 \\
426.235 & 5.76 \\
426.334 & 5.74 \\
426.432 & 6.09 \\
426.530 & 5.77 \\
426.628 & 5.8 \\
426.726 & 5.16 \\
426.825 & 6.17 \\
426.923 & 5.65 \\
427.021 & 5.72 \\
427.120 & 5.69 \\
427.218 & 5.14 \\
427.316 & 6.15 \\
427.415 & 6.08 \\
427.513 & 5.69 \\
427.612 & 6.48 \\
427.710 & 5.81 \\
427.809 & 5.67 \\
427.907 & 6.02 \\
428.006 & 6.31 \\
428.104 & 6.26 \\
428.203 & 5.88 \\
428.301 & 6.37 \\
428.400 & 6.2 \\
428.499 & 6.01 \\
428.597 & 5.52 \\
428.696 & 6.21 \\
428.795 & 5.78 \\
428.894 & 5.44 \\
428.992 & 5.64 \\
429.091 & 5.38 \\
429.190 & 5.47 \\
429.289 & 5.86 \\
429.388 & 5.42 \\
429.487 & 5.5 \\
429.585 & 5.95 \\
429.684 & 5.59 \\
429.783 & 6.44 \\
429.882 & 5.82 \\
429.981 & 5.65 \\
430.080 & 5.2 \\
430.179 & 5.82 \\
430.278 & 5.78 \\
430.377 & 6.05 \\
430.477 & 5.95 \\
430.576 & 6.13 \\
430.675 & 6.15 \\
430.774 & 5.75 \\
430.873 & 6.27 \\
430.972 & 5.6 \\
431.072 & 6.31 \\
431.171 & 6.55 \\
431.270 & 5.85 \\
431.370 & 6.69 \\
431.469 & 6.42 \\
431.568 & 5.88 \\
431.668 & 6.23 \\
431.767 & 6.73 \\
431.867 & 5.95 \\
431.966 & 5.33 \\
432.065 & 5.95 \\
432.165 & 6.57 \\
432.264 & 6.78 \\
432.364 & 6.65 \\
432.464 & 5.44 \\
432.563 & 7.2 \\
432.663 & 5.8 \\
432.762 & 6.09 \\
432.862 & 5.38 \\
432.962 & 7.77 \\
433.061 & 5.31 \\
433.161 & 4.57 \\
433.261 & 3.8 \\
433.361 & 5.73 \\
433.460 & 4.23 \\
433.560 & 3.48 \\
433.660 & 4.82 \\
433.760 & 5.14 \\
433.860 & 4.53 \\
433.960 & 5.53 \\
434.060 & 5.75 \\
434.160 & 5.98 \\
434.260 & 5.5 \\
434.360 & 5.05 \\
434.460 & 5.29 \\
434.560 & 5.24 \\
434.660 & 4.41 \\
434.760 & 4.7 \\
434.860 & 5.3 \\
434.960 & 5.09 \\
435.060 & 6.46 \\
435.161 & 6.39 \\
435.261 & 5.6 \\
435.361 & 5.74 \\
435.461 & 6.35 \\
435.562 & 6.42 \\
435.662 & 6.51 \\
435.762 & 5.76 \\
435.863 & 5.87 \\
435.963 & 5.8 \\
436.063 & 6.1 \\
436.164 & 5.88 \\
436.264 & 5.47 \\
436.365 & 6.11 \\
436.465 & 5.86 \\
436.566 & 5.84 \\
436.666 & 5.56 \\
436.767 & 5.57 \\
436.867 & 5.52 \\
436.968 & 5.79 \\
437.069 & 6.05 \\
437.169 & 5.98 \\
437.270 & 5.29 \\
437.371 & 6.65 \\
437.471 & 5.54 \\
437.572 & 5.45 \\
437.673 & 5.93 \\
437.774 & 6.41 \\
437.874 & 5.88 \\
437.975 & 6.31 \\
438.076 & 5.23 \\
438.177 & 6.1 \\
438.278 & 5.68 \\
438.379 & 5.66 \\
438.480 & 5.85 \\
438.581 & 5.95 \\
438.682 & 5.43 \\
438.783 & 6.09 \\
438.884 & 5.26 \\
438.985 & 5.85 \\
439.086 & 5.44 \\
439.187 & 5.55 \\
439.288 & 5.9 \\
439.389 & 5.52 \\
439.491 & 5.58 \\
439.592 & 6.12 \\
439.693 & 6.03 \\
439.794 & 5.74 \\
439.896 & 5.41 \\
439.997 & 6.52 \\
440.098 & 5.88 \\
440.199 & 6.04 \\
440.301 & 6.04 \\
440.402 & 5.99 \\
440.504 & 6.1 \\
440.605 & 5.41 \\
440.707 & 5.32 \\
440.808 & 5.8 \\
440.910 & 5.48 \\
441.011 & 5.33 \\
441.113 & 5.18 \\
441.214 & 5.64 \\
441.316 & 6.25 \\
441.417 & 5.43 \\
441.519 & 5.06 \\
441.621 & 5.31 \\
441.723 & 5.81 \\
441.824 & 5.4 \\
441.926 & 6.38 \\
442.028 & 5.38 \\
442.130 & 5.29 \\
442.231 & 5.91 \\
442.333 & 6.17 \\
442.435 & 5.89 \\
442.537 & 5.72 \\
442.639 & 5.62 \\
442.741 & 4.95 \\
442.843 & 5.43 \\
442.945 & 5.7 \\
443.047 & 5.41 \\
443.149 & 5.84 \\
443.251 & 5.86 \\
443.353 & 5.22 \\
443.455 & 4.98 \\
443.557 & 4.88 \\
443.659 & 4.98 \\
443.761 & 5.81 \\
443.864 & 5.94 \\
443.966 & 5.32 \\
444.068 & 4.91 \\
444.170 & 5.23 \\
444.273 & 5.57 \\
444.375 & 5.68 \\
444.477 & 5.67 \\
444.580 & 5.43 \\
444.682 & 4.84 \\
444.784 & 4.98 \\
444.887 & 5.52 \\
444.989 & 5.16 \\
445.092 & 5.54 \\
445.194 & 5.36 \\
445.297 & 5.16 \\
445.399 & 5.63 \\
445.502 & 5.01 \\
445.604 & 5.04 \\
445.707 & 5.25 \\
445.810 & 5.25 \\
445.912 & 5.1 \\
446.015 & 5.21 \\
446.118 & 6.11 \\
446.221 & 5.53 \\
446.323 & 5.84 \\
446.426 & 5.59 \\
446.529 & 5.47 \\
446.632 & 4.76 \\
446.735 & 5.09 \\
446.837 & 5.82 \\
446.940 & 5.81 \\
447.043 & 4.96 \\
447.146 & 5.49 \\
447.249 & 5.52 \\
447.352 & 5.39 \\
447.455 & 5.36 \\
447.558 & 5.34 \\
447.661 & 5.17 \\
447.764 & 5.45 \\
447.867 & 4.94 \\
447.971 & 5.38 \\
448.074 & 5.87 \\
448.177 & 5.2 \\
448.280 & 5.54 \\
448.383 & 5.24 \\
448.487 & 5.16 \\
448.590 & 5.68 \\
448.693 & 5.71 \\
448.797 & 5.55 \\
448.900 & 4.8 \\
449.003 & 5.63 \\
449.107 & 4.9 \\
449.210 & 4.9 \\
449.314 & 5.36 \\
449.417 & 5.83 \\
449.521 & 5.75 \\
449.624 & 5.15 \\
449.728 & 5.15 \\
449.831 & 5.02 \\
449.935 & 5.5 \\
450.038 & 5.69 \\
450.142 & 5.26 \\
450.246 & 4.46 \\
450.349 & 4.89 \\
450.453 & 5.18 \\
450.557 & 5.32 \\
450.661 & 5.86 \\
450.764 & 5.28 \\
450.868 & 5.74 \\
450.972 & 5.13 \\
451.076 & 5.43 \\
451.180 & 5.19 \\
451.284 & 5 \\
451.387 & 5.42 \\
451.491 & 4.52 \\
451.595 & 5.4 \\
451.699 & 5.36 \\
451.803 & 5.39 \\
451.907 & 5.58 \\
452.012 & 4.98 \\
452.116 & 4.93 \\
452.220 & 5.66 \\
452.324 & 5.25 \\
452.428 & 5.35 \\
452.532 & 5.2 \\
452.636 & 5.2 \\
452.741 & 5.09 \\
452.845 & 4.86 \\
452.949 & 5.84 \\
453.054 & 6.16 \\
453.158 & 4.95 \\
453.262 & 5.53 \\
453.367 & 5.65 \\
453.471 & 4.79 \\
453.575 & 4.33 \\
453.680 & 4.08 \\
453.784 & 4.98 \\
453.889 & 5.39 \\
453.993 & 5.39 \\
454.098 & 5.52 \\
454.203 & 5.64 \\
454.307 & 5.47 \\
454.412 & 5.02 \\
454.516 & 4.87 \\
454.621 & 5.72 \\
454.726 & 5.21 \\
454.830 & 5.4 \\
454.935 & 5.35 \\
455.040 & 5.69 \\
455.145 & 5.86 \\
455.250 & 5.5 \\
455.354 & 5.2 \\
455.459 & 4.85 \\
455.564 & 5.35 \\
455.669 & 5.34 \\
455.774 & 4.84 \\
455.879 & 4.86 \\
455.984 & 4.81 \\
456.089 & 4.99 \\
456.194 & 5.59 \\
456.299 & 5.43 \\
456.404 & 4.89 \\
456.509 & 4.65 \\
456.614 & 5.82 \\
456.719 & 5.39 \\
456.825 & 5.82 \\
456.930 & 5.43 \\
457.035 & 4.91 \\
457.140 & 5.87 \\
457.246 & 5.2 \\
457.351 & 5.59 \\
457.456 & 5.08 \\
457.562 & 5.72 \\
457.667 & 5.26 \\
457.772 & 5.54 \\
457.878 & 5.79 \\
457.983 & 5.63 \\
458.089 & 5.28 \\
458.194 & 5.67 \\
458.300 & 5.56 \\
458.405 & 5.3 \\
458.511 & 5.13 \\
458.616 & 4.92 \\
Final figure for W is 5.88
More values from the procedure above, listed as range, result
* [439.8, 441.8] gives 5.68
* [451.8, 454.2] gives 5.22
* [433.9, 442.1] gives 5.73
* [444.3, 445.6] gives 5.33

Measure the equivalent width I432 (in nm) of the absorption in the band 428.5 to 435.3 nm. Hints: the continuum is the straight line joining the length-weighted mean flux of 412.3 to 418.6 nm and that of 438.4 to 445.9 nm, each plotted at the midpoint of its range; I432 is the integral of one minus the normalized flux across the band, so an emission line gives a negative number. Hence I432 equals 0.31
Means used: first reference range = 6.64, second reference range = 5.55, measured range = 5.71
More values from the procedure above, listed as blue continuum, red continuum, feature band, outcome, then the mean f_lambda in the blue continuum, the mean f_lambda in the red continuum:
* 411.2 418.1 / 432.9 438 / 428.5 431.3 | 0.026 nm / 6.69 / 5.59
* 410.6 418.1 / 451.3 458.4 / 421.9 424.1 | 0.124 nm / 6.78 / 5.3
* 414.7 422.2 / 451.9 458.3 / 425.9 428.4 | 0.077 nm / 6.33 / 5.3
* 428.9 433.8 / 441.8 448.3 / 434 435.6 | 0.036 nm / 5.8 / 5.42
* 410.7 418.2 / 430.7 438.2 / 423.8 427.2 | 0.187 nm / 6.77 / 5.76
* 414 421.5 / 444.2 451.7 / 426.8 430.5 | 0.110 nm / 6.39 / 5.33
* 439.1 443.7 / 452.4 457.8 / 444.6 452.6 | 0.187 nm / 5.63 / 5.28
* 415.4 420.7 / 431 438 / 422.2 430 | 0.196 nm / 6.35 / 5.76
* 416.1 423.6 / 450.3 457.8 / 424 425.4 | 0.056 nm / 6.21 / 5.28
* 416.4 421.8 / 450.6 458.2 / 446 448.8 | 0.028 nm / 6.26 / 5.3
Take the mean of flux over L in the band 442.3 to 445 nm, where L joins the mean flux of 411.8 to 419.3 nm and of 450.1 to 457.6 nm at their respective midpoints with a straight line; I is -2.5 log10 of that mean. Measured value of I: 0.04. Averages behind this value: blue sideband 6.6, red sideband 5.26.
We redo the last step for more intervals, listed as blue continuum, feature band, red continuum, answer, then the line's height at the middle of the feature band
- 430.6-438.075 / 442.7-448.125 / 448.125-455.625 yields 0.02 mag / 5.46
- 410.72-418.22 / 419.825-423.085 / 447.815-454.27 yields 0.06 mag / 6.48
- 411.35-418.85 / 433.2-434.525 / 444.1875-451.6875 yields 0.18 mag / 5.9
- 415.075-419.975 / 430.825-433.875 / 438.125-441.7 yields 0.03 mag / 5.94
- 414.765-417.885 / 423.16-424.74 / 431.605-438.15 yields 0.07 mag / 6.2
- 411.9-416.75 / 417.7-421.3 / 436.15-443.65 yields 0.06 mag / 6.52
